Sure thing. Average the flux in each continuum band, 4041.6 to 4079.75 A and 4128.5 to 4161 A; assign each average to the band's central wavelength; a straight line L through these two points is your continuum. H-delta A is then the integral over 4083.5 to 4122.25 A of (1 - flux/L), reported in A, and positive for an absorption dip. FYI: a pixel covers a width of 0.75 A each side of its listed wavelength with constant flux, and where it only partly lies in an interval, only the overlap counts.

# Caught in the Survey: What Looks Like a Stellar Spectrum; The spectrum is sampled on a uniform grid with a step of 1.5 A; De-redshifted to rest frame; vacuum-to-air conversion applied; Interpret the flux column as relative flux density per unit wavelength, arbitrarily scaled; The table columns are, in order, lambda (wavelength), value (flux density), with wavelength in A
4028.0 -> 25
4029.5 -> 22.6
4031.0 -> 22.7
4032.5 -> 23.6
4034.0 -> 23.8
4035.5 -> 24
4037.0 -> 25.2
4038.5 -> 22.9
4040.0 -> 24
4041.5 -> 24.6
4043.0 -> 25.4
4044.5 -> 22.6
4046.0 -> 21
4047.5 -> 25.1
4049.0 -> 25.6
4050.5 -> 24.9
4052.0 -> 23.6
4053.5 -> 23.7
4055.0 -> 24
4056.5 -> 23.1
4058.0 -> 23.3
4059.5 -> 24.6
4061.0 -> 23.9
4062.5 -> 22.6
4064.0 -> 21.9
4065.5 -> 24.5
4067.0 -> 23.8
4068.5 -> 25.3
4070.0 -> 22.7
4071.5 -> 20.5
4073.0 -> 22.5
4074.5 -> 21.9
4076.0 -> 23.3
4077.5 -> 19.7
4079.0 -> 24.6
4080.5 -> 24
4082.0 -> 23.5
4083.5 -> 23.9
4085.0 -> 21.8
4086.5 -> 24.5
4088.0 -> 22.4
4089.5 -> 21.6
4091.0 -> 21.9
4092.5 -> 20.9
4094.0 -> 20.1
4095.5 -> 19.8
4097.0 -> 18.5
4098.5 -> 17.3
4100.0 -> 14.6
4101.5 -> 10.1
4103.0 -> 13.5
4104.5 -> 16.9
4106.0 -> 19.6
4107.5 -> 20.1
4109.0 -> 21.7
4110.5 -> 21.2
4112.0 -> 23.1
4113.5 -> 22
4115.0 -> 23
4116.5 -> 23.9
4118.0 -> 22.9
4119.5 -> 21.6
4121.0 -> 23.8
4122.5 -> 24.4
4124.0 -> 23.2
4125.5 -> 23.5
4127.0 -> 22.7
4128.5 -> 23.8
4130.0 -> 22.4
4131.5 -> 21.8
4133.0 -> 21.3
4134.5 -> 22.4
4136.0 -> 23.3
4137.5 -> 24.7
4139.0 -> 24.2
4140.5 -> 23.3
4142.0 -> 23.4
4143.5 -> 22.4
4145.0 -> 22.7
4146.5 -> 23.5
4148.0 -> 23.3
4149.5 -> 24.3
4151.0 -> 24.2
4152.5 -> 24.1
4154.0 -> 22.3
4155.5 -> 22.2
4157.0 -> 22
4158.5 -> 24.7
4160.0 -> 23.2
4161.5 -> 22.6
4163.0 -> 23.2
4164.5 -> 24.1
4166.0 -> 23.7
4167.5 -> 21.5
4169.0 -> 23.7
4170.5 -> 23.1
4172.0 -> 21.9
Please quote 4.8 A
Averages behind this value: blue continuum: 23.4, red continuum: 23.1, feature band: 20.4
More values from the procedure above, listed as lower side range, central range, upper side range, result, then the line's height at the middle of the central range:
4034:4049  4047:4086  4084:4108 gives -3.1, 21.7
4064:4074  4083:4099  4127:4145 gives 1.3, 23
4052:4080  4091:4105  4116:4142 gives 3.6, 23.1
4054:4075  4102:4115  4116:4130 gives 1.9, 23.2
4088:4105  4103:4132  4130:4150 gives -2.1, 20.4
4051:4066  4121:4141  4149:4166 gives 0.2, 23.4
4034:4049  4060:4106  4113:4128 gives 4.8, 23.5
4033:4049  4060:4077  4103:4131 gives 0.2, 23.2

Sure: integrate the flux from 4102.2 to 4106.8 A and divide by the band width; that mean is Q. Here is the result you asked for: 16.6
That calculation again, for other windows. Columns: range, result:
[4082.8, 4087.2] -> 23.4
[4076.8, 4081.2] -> 22.8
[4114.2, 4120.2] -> 22.9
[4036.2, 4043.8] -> 24.4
